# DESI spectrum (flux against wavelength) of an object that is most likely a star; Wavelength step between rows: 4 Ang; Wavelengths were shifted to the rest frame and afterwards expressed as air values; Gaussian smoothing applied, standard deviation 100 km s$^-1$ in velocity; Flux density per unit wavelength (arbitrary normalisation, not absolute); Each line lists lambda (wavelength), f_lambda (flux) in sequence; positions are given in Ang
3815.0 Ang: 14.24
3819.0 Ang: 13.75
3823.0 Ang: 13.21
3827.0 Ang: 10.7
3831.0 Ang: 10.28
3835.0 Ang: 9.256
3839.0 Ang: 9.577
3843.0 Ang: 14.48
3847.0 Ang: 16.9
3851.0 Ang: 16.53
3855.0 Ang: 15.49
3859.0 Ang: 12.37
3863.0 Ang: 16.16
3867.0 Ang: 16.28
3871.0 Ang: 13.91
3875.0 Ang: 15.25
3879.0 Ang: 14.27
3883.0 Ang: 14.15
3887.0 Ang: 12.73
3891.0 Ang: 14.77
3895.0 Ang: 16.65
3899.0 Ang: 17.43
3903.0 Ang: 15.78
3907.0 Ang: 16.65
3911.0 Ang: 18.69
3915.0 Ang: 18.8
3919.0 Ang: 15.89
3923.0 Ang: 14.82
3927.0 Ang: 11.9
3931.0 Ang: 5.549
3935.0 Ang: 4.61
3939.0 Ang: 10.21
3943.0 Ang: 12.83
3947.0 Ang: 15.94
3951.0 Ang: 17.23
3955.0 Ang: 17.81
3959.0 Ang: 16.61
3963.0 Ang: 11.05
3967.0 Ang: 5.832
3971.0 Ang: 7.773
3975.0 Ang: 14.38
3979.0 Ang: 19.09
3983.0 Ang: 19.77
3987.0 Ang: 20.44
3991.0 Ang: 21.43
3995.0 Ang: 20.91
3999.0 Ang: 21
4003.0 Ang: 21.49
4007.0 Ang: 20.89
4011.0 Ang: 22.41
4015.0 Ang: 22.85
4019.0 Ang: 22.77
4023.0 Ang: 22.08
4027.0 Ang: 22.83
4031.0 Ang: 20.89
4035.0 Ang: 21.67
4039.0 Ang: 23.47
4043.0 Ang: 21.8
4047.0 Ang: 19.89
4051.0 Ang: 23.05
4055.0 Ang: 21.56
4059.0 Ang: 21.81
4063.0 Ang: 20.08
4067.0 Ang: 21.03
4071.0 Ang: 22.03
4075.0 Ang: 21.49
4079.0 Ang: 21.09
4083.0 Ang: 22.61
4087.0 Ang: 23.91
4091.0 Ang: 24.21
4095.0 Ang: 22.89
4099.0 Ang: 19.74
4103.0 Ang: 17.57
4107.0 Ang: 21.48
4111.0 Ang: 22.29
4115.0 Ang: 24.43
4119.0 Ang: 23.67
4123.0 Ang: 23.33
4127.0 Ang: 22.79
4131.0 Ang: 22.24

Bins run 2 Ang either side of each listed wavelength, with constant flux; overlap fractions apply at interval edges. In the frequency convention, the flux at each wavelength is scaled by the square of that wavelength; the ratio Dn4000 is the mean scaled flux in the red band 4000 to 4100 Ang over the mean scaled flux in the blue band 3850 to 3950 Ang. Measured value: 1.7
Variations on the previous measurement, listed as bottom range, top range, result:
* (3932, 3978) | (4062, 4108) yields 1.88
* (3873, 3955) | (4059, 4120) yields 1.67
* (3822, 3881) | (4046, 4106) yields 1.77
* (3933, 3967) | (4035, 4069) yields 1.77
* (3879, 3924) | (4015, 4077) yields 1.47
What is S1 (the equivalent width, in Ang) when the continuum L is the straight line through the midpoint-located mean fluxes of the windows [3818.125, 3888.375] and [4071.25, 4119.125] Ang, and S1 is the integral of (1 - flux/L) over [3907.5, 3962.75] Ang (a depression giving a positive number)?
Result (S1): 8.6 Ang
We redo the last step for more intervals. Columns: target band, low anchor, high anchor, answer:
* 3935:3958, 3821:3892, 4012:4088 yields 4.7 Ang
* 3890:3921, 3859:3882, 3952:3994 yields -3.6 Ang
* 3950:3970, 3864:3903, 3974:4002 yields 5.7 Ang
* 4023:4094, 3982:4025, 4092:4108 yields -3.4 Ang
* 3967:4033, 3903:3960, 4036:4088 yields -4.9 Ang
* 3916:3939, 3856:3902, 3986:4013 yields 8.6 Ang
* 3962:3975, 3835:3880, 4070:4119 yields 6.5 Ang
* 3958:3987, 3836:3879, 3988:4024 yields 9.1 Ang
